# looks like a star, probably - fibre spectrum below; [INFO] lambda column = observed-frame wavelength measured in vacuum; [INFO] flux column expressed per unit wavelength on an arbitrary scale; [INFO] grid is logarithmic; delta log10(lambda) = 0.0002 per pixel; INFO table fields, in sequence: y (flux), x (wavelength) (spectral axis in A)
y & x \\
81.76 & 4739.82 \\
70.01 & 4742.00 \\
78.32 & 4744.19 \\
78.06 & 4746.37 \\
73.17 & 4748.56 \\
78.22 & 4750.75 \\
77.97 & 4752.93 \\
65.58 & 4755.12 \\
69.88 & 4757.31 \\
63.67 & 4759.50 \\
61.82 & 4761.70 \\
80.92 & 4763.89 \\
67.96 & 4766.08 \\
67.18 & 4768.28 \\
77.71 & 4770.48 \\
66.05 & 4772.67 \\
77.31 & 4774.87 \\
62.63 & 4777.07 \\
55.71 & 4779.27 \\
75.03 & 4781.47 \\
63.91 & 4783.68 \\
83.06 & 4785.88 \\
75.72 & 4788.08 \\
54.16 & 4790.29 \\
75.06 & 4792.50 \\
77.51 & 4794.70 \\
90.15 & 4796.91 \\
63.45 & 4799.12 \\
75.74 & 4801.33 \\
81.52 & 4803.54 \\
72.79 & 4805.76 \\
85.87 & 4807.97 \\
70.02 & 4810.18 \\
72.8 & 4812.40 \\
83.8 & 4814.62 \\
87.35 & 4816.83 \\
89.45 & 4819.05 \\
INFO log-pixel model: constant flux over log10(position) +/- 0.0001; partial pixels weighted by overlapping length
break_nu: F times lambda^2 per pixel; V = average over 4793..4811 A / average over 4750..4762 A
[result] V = 1.1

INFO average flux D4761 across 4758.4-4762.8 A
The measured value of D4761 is 62.7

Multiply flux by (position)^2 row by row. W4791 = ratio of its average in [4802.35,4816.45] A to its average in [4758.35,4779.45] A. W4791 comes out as 1.16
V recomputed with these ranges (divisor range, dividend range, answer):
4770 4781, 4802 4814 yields 1.15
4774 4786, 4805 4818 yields 1.17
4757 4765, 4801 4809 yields 1.17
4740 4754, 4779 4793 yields 0.92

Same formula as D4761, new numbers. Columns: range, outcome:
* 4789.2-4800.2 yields 72.1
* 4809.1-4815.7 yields 75.4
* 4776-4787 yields 68.1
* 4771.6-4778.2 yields 68.6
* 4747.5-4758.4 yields 73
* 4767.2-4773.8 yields 70.4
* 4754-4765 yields 68.4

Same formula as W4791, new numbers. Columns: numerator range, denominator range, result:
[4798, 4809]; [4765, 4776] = 1.08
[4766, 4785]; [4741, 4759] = 0.94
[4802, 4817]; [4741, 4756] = 1.08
